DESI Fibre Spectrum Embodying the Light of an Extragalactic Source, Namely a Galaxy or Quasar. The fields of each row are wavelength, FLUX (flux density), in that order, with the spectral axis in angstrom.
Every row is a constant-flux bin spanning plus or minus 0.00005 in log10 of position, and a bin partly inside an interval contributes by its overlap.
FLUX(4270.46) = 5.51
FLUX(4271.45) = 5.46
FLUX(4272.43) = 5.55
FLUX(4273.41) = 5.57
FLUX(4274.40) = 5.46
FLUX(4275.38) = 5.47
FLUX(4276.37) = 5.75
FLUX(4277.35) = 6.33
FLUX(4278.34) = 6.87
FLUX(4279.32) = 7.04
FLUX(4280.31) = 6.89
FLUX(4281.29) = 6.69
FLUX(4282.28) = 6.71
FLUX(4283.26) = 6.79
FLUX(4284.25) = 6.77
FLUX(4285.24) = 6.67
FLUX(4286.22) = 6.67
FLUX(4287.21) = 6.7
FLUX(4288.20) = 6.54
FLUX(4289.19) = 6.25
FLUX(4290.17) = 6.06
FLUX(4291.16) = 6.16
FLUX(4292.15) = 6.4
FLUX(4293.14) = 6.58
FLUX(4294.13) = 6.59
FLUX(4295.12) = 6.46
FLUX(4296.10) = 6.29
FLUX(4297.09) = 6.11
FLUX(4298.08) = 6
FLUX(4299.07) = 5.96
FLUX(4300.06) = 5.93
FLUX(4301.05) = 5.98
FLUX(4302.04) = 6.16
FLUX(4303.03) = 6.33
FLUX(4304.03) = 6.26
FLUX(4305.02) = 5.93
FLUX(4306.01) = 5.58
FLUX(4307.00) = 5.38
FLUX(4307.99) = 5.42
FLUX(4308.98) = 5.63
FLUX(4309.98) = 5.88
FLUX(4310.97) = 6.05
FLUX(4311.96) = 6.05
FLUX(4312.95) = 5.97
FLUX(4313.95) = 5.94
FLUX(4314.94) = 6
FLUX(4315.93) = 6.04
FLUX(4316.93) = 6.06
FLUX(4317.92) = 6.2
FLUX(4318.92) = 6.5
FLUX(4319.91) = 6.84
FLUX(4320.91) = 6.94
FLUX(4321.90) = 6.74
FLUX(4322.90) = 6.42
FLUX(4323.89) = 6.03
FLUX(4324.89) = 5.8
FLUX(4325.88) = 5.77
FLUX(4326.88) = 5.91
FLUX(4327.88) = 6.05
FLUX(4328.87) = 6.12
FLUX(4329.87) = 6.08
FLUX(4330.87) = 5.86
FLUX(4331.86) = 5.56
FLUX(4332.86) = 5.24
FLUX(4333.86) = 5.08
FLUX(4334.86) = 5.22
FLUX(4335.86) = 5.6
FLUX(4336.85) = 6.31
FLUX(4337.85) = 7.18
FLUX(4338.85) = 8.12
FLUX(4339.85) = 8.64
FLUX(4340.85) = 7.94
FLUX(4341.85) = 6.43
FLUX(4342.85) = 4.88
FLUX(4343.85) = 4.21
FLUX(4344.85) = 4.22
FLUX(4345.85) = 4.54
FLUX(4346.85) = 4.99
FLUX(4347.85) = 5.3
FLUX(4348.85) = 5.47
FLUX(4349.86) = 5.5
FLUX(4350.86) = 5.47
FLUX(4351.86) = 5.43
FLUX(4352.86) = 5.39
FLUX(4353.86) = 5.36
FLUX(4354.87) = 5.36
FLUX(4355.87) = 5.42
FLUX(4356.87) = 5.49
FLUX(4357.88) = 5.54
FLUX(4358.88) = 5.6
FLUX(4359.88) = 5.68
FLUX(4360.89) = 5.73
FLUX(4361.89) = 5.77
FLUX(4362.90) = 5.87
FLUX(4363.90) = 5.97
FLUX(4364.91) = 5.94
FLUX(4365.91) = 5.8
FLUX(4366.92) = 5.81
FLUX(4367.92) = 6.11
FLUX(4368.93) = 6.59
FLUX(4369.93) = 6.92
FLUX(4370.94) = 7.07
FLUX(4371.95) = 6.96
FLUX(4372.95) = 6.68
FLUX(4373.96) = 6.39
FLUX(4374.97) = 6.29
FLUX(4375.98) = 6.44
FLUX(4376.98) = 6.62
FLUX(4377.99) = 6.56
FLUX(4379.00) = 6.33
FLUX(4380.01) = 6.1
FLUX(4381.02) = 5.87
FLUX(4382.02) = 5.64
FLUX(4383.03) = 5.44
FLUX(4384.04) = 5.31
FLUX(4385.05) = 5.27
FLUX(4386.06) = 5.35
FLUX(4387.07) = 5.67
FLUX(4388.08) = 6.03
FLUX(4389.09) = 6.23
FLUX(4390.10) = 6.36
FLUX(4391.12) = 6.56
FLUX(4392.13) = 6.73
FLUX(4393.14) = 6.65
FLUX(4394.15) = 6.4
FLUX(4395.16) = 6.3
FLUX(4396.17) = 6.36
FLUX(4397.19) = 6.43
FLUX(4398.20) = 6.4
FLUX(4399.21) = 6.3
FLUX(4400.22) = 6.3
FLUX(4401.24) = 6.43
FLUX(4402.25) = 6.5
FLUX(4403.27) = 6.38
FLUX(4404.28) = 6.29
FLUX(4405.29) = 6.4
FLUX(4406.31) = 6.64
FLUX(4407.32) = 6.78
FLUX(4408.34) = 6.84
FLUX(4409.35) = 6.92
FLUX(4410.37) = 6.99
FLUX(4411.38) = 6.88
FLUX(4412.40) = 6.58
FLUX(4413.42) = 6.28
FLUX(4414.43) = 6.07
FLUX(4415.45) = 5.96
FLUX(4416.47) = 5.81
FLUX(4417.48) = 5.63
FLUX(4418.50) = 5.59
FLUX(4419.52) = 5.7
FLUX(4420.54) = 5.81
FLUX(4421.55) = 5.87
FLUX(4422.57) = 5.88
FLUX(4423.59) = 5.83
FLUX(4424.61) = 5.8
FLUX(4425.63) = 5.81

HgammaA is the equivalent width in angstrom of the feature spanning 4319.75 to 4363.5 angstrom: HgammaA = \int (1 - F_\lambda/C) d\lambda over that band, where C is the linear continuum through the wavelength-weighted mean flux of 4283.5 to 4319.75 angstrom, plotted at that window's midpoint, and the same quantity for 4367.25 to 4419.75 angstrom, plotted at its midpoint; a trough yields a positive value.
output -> 2.7 angstrom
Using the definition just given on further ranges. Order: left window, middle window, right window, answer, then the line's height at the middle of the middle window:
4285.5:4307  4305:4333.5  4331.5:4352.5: 0.0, 6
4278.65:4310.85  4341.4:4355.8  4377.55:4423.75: 2.4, 6.23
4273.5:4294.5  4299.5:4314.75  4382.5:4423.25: 1.2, 6.38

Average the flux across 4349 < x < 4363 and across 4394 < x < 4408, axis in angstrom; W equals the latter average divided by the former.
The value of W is 1.2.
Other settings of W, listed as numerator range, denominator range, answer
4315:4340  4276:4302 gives 0.97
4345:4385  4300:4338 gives 0.98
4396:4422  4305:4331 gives 1.04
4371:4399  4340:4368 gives 1.11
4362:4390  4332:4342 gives 0.94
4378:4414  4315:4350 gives 1.05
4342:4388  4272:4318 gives 0.93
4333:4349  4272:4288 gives 0.92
